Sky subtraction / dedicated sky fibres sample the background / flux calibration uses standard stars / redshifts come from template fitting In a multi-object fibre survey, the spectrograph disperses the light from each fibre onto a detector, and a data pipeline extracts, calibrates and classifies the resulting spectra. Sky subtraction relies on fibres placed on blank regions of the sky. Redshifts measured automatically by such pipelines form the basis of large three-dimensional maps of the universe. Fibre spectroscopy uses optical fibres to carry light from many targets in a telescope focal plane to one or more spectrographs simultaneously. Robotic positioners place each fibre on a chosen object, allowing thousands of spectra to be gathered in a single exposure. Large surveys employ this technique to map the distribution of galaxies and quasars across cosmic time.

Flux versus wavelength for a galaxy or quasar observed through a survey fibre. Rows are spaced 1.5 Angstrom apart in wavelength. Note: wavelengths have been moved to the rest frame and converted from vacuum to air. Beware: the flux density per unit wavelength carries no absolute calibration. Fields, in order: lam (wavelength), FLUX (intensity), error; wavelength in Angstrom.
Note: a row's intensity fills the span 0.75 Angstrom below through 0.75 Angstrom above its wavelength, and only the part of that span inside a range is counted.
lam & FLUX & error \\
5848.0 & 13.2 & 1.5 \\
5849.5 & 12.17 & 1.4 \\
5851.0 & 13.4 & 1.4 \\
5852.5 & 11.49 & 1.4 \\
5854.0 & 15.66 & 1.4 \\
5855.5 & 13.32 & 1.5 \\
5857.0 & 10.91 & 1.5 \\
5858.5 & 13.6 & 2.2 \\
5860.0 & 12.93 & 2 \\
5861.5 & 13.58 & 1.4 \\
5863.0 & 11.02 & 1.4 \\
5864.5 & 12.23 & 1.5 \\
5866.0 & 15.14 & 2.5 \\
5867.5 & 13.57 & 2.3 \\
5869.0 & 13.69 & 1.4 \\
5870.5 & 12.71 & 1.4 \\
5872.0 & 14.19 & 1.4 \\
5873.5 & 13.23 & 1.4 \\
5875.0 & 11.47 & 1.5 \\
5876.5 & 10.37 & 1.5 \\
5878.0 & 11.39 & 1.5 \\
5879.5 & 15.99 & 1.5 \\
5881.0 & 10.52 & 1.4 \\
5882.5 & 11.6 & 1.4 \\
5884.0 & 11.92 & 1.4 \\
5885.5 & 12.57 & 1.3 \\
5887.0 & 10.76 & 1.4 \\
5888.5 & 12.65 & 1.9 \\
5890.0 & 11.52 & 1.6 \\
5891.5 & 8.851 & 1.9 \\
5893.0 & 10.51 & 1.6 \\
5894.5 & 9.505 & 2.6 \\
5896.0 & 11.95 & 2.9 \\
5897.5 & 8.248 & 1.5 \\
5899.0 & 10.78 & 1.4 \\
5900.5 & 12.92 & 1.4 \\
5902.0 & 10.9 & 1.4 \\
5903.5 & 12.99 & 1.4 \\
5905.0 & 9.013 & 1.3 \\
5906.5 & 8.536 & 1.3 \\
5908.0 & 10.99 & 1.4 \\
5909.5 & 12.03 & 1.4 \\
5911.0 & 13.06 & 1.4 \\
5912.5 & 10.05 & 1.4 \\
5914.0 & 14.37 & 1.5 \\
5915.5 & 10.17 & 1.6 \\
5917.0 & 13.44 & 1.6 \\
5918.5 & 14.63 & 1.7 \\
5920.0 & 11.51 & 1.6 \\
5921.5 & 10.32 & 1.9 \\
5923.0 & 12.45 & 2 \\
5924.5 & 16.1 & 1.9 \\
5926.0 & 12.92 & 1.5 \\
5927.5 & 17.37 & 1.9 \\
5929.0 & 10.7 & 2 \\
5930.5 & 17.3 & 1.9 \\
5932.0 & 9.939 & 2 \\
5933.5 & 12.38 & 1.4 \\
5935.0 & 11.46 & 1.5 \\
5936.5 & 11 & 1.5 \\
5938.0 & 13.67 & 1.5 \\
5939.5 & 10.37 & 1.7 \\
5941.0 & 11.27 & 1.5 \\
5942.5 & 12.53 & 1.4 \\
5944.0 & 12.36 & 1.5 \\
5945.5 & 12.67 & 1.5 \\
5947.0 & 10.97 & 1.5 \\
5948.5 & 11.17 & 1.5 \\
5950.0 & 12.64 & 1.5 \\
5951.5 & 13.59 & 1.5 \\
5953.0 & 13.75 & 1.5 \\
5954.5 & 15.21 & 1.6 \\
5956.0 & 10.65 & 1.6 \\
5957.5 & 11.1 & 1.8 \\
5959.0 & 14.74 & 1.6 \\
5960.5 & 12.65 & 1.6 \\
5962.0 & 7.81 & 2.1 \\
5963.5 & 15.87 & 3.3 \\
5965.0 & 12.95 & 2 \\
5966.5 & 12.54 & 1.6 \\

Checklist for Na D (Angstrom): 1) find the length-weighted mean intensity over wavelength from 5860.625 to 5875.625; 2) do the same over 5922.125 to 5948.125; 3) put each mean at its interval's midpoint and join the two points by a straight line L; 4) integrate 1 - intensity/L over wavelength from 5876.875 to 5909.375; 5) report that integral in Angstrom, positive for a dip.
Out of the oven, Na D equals 4.5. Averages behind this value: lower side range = 13.1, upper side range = 12.6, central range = 11.2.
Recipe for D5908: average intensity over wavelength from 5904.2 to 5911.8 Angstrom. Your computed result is 10.7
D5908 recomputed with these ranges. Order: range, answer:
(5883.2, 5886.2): 12.2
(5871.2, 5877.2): 12.3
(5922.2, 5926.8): 13.8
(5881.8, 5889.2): 11.9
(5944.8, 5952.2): 12.2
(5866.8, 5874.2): 13.5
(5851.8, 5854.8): 13.6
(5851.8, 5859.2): 13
